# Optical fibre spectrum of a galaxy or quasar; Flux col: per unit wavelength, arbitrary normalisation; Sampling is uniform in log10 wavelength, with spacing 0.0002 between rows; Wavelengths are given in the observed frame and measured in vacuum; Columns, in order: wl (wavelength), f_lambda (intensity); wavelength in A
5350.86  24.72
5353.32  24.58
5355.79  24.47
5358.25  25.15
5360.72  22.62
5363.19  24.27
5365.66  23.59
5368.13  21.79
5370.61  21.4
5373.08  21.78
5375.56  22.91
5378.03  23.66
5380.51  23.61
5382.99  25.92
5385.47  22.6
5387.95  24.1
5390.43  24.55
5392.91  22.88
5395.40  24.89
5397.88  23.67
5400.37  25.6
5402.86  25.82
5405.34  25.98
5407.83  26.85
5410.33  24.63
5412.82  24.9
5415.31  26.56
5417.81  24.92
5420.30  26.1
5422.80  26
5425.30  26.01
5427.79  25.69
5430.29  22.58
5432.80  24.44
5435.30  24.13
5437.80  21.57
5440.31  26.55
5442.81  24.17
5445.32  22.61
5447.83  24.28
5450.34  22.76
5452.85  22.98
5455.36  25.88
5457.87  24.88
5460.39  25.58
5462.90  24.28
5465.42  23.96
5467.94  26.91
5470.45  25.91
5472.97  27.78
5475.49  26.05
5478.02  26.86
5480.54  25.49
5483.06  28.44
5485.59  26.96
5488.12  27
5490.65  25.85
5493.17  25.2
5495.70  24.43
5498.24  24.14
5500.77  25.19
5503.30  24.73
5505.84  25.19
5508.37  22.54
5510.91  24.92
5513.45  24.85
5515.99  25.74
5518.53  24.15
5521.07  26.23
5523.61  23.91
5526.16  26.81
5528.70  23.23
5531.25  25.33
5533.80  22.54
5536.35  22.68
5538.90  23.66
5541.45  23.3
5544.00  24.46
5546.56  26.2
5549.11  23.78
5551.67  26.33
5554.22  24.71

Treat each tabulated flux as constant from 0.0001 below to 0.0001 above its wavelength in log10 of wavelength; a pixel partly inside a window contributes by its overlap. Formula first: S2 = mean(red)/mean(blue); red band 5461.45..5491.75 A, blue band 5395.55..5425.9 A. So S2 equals 1.0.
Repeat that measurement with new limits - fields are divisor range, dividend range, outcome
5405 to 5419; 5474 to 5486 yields 1.05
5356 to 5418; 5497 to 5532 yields 1.02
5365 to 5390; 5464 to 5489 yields 1.14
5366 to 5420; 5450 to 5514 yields 1.05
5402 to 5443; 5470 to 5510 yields 1.02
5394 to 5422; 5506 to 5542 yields 0.96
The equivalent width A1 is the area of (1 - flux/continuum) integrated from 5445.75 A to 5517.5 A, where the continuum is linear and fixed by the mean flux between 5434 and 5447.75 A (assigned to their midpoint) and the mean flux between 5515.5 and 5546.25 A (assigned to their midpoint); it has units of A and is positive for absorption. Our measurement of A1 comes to -3.6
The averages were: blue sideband 23.9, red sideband 24.4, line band 25.3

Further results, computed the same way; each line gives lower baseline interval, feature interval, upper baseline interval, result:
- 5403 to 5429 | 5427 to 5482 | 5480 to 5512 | 1.70 A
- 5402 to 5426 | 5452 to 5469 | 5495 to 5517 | 0.16 A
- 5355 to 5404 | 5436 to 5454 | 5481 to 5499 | 1.09 A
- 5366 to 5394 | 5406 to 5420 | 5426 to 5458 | -1.16 A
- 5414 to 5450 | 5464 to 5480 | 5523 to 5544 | -1.20 A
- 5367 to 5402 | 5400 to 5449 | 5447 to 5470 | -1.64 A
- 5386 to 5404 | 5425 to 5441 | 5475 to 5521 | 0.35 A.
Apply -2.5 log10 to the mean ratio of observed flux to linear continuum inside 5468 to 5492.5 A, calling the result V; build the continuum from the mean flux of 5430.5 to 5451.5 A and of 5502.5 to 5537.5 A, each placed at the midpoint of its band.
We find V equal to -0.11 mag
